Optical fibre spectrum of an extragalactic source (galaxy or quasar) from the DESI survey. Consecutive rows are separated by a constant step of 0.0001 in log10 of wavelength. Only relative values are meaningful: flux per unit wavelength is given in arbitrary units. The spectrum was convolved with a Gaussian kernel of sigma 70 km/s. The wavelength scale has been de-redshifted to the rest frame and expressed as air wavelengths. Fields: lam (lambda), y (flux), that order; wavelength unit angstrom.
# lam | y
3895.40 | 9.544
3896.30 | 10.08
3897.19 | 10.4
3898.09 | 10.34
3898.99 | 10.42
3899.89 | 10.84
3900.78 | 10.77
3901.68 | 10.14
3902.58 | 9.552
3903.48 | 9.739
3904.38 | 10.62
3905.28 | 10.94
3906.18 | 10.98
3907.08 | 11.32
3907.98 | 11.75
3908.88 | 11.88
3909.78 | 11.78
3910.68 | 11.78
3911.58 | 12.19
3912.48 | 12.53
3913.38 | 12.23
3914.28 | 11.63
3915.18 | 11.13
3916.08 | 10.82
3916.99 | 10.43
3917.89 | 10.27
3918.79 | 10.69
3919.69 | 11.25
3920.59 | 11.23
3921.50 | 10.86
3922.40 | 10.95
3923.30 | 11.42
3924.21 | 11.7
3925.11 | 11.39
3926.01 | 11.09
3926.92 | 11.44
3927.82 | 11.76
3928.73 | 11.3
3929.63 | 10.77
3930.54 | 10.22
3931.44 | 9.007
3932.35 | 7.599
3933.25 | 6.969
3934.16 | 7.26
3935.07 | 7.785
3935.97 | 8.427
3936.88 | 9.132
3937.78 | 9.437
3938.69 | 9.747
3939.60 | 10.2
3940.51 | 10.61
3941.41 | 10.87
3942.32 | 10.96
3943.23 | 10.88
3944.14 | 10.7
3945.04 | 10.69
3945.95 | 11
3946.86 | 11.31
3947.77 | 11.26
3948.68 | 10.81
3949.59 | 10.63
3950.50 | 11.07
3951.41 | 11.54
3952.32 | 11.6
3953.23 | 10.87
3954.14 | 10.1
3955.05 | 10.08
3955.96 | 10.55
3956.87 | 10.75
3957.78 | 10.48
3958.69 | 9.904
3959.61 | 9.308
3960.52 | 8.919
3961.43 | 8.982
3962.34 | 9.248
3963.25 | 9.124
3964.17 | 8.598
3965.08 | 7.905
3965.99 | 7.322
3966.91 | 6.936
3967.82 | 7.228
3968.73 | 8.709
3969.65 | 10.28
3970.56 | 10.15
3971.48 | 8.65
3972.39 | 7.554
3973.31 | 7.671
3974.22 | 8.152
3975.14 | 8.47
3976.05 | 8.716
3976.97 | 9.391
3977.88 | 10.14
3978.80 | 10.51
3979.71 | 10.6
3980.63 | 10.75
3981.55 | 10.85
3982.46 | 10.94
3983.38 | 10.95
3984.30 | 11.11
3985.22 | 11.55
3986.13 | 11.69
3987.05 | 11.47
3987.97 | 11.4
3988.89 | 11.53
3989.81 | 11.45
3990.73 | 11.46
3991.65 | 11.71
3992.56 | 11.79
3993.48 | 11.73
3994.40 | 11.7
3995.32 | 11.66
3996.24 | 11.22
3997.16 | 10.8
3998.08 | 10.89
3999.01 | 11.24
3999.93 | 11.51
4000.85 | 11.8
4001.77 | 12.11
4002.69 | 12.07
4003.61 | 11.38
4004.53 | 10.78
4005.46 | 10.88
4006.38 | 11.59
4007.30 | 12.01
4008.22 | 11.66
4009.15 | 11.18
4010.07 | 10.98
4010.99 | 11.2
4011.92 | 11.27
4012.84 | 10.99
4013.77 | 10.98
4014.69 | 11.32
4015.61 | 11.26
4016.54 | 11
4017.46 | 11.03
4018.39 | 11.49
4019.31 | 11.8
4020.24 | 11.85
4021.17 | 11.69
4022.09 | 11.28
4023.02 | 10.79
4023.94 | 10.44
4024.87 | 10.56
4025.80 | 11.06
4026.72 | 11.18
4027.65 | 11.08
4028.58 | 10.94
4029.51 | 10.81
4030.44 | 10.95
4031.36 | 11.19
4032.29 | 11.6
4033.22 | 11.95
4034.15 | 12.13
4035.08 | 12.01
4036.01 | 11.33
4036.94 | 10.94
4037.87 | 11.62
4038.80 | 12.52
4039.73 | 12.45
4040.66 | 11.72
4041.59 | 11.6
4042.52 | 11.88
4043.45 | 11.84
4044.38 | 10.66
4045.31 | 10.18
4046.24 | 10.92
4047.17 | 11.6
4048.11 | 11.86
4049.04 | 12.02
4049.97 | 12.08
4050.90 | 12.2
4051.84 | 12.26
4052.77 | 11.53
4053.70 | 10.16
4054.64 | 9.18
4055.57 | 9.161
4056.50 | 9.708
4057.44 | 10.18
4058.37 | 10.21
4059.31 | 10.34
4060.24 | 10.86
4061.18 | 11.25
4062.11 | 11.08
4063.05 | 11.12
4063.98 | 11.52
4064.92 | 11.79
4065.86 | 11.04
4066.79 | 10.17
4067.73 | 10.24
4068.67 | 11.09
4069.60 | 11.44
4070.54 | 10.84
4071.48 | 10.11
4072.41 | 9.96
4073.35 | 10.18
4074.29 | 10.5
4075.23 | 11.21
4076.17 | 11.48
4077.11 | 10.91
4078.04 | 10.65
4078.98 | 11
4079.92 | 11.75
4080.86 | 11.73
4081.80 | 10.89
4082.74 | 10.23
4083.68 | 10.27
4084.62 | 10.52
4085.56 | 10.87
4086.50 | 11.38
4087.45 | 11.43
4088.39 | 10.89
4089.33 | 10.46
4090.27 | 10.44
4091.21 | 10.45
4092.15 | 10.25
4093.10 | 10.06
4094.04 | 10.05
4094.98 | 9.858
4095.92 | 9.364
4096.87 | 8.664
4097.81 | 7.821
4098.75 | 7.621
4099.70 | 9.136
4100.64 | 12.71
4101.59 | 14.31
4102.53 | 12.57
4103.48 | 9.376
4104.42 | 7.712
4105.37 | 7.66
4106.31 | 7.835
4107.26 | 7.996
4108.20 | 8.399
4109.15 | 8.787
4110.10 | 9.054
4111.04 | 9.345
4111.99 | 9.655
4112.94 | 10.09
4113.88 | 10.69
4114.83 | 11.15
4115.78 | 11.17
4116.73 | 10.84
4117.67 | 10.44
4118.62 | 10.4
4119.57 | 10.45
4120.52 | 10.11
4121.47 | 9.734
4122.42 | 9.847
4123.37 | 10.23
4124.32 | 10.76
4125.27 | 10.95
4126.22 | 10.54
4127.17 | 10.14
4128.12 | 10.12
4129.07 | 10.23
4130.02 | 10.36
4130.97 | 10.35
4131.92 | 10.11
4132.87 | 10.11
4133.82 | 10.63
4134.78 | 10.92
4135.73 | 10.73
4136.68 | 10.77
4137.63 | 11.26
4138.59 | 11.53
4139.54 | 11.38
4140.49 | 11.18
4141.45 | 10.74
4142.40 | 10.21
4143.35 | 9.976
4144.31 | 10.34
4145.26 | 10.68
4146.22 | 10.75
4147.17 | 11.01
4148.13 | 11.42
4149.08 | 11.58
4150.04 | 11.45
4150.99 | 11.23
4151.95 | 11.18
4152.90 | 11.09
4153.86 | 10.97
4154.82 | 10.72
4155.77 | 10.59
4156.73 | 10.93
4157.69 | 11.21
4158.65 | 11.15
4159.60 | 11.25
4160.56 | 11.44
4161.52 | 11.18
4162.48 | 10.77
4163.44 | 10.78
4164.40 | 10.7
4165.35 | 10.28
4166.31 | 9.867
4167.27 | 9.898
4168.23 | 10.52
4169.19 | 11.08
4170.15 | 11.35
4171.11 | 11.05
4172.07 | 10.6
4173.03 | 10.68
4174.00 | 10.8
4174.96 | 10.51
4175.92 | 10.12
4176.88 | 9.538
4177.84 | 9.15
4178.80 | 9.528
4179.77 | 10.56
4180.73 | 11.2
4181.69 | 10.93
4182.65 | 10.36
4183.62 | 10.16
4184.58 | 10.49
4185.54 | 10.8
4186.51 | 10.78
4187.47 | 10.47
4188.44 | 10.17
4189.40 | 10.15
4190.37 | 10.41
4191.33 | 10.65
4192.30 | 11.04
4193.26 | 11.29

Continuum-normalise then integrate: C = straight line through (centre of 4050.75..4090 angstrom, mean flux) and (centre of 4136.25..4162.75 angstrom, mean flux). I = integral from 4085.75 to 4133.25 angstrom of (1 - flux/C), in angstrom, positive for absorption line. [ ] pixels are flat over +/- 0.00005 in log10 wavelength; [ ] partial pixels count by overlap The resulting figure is 3.7 angstrom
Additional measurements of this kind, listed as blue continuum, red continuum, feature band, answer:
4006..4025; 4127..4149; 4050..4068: 0.46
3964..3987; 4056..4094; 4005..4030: -3.01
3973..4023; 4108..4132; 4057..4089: -1.04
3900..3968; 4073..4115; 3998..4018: -2.11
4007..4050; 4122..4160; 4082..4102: 1.29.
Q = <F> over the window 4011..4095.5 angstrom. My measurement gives 11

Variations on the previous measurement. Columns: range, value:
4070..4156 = 10.4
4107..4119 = 9.88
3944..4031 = 10.6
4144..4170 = 10.9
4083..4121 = 10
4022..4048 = 11.3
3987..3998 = 11.5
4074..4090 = 10.9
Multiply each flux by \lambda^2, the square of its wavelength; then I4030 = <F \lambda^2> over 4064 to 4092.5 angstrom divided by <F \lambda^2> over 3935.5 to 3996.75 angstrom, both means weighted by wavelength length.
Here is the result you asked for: 1.1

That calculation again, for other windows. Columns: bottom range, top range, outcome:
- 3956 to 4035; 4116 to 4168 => 1.08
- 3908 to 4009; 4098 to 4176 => 1.09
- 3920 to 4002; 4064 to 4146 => 1.09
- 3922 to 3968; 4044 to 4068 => 1.16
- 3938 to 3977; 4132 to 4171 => 1.23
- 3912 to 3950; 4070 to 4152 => 1.08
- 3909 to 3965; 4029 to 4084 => 1.13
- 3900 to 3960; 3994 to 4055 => 1.12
